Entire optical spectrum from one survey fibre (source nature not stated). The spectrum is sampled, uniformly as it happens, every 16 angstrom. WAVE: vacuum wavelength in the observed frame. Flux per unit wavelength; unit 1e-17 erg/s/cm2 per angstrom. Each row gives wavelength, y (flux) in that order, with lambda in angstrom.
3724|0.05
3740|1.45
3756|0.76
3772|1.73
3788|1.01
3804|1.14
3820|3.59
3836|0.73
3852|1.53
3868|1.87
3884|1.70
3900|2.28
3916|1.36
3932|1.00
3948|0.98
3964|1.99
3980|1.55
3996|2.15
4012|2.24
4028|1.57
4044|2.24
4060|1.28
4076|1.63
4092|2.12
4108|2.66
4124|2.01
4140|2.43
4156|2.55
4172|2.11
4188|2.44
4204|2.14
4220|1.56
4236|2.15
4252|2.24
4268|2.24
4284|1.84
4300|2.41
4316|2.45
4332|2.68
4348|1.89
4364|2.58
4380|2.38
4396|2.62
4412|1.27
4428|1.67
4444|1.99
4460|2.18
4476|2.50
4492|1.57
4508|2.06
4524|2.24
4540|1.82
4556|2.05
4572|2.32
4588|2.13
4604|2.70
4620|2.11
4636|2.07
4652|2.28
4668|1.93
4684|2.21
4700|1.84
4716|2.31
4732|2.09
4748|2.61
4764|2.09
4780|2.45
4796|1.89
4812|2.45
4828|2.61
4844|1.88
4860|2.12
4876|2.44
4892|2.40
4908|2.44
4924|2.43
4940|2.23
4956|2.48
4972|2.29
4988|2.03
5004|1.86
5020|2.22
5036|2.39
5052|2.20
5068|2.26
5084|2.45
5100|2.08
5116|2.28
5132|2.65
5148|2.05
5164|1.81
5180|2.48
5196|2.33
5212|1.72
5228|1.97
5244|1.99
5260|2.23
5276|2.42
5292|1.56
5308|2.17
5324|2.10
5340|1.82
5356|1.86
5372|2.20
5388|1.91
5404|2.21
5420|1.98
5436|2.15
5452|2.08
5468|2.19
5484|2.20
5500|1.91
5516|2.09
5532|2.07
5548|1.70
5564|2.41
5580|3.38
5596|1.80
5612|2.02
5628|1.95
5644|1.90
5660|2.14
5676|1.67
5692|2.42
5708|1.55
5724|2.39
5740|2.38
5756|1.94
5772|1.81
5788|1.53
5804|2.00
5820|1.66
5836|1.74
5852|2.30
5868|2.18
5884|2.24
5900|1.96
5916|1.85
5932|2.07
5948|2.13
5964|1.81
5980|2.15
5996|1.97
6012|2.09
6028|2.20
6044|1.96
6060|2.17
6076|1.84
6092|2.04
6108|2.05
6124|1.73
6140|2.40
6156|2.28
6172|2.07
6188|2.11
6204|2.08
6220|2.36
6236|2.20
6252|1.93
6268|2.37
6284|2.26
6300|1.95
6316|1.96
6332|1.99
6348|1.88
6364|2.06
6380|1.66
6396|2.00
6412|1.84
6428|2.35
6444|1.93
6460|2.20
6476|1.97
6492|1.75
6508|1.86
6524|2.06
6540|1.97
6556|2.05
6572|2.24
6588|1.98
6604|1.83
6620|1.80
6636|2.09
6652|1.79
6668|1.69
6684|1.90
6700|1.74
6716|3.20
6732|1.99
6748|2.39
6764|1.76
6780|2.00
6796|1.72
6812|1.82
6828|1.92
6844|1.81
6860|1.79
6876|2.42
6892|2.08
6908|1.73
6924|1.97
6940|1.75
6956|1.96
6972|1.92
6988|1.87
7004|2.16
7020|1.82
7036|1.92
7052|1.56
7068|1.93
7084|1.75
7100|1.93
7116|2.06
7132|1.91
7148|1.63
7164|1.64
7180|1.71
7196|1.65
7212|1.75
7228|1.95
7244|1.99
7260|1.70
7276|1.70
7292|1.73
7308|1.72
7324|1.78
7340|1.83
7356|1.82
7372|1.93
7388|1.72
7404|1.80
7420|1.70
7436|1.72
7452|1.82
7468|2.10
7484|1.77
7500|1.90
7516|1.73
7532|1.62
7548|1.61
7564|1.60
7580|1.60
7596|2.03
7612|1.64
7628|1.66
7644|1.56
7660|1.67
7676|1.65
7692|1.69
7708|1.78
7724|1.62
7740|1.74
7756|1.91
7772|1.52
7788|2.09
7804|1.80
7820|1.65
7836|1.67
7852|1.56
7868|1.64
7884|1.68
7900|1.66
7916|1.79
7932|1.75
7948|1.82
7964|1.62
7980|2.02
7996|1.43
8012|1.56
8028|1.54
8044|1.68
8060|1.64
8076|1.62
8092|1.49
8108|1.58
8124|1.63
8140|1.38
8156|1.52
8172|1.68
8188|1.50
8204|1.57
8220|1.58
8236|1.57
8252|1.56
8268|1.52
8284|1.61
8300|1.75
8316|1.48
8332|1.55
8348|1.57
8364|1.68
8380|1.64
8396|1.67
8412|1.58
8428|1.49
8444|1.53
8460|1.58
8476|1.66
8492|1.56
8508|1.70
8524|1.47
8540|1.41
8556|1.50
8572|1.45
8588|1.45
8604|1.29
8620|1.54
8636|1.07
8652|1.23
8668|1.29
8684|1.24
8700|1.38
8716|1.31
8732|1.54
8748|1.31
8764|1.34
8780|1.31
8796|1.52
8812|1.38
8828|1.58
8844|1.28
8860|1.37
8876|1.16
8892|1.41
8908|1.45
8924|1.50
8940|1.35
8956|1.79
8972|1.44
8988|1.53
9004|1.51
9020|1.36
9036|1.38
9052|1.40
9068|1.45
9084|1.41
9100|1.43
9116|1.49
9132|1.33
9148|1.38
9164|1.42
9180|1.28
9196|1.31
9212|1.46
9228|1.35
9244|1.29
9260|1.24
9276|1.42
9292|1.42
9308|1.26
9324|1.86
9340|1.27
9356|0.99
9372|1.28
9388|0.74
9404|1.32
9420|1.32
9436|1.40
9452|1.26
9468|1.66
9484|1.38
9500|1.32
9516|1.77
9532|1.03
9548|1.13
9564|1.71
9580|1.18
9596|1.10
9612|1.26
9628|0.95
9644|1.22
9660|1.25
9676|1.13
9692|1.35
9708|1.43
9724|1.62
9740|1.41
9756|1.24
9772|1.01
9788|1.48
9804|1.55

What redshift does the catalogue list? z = 0.02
